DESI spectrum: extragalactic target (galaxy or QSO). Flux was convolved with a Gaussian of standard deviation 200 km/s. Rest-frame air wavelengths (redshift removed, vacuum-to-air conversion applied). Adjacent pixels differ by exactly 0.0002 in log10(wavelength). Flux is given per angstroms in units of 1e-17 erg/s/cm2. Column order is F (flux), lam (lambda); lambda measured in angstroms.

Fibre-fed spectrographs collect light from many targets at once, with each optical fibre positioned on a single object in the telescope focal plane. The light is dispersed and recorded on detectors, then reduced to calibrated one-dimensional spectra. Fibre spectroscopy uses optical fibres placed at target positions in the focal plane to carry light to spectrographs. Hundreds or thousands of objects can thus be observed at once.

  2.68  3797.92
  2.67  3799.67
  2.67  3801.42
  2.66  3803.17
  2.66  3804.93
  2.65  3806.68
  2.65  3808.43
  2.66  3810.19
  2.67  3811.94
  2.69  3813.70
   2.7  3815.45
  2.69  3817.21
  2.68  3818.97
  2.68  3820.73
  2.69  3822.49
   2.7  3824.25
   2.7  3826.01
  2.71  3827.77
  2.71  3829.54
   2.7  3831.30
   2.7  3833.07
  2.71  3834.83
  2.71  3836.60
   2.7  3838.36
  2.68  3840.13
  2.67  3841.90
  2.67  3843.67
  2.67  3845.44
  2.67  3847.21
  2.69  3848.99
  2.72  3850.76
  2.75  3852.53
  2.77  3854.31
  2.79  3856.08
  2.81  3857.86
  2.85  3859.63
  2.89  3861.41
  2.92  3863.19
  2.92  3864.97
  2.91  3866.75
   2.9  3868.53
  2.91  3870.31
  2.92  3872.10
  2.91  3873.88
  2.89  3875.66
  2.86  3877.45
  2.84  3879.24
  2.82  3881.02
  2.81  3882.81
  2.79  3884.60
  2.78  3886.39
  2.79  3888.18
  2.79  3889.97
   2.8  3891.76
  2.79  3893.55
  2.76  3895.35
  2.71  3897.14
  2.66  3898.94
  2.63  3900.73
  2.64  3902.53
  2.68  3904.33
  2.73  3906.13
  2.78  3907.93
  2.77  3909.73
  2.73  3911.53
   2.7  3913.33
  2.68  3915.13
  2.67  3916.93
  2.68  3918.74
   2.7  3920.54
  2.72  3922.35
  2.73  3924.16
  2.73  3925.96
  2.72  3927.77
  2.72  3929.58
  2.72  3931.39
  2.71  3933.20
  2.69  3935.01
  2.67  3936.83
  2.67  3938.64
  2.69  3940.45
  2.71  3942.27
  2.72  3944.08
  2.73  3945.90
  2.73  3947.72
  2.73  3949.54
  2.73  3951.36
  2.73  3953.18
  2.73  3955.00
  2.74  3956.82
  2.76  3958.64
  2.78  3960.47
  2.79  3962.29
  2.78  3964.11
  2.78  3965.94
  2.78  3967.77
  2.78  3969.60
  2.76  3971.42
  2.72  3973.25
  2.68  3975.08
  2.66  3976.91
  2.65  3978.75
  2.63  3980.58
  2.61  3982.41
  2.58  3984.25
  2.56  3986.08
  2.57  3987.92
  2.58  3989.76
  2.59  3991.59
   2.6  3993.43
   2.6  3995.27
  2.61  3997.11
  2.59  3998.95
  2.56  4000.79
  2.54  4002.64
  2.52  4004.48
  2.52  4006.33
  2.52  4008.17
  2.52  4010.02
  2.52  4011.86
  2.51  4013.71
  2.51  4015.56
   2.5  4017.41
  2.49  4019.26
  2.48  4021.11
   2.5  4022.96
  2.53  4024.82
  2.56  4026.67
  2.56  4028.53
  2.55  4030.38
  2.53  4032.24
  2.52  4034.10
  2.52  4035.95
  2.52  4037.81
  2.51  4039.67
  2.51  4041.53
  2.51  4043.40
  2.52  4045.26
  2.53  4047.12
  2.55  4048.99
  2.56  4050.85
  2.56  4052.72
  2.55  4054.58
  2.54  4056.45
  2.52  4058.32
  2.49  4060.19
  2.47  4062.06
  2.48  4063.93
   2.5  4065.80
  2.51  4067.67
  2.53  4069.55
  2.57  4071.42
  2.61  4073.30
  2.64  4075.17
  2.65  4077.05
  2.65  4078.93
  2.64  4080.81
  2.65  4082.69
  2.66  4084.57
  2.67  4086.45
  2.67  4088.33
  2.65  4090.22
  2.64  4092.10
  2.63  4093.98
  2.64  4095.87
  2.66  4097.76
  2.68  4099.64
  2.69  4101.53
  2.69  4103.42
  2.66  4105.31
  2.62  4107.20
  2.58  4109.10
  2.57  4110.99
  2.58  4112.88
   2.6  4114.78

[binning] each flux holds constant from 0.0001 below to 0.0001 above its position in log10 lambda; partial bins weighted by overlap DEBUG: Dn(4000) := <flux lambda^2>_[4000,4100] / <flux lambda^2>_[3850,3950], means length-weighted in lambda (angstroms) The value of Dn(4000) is 1.00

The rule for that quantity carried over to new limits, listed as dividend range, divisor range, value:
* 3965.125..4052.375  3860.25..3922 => 0.98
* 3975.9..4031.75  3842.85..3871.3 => 0.98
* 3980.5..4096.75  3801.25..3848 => 1.06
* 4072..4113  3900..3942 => 1.07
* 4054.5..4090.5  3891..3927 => 1.03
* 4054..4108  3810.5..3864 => 1.08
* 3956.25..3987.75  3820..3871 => 1.05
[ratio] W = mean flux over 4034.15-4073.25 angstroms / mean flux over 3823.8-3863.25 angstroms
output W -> 0.92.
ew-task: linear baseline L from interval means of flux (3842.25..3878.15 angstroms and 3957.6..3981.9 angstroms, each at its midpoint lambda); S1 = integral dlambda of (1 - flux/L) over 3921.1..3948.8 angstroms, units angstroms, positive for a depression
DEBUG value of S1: 0.5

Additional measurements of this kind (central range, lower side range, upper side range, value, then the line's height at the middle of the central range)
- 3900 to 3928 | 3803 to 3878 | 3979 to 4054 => -0.4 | 2.66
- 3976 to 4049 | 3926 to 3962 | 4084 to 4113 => 3.8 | 2.69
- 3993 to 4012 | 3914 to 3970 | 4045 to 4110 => 0.8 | 2.67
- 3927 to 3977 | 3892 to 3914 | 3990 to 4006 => -1.6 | 2.64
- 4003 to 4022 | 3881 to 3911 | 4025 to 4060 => 0.5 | 2.58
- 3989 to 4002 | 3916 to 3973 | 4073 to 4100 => 0.5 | 2.7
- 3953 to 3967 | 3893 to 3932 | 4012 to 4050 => -0.7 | 2.63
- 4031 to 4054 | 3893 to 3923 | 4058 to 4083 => 0.5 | 2.59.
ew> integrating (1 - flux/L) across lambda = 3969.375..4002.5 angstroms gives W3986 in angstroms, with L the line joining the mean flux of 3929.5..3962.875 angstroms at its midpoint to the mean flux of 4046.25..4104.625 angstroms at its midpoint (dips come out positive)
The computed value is 0.74 angstroms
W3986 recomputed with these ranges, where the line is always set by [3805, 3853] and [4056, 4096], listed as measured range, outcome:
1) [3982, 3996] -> 0.2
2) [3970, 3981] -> -0.2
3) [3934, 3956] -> -0.6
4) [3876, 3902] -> -1.1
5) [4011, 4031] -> 0.7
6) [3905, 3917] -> -0.3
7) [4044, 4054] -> 0.2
